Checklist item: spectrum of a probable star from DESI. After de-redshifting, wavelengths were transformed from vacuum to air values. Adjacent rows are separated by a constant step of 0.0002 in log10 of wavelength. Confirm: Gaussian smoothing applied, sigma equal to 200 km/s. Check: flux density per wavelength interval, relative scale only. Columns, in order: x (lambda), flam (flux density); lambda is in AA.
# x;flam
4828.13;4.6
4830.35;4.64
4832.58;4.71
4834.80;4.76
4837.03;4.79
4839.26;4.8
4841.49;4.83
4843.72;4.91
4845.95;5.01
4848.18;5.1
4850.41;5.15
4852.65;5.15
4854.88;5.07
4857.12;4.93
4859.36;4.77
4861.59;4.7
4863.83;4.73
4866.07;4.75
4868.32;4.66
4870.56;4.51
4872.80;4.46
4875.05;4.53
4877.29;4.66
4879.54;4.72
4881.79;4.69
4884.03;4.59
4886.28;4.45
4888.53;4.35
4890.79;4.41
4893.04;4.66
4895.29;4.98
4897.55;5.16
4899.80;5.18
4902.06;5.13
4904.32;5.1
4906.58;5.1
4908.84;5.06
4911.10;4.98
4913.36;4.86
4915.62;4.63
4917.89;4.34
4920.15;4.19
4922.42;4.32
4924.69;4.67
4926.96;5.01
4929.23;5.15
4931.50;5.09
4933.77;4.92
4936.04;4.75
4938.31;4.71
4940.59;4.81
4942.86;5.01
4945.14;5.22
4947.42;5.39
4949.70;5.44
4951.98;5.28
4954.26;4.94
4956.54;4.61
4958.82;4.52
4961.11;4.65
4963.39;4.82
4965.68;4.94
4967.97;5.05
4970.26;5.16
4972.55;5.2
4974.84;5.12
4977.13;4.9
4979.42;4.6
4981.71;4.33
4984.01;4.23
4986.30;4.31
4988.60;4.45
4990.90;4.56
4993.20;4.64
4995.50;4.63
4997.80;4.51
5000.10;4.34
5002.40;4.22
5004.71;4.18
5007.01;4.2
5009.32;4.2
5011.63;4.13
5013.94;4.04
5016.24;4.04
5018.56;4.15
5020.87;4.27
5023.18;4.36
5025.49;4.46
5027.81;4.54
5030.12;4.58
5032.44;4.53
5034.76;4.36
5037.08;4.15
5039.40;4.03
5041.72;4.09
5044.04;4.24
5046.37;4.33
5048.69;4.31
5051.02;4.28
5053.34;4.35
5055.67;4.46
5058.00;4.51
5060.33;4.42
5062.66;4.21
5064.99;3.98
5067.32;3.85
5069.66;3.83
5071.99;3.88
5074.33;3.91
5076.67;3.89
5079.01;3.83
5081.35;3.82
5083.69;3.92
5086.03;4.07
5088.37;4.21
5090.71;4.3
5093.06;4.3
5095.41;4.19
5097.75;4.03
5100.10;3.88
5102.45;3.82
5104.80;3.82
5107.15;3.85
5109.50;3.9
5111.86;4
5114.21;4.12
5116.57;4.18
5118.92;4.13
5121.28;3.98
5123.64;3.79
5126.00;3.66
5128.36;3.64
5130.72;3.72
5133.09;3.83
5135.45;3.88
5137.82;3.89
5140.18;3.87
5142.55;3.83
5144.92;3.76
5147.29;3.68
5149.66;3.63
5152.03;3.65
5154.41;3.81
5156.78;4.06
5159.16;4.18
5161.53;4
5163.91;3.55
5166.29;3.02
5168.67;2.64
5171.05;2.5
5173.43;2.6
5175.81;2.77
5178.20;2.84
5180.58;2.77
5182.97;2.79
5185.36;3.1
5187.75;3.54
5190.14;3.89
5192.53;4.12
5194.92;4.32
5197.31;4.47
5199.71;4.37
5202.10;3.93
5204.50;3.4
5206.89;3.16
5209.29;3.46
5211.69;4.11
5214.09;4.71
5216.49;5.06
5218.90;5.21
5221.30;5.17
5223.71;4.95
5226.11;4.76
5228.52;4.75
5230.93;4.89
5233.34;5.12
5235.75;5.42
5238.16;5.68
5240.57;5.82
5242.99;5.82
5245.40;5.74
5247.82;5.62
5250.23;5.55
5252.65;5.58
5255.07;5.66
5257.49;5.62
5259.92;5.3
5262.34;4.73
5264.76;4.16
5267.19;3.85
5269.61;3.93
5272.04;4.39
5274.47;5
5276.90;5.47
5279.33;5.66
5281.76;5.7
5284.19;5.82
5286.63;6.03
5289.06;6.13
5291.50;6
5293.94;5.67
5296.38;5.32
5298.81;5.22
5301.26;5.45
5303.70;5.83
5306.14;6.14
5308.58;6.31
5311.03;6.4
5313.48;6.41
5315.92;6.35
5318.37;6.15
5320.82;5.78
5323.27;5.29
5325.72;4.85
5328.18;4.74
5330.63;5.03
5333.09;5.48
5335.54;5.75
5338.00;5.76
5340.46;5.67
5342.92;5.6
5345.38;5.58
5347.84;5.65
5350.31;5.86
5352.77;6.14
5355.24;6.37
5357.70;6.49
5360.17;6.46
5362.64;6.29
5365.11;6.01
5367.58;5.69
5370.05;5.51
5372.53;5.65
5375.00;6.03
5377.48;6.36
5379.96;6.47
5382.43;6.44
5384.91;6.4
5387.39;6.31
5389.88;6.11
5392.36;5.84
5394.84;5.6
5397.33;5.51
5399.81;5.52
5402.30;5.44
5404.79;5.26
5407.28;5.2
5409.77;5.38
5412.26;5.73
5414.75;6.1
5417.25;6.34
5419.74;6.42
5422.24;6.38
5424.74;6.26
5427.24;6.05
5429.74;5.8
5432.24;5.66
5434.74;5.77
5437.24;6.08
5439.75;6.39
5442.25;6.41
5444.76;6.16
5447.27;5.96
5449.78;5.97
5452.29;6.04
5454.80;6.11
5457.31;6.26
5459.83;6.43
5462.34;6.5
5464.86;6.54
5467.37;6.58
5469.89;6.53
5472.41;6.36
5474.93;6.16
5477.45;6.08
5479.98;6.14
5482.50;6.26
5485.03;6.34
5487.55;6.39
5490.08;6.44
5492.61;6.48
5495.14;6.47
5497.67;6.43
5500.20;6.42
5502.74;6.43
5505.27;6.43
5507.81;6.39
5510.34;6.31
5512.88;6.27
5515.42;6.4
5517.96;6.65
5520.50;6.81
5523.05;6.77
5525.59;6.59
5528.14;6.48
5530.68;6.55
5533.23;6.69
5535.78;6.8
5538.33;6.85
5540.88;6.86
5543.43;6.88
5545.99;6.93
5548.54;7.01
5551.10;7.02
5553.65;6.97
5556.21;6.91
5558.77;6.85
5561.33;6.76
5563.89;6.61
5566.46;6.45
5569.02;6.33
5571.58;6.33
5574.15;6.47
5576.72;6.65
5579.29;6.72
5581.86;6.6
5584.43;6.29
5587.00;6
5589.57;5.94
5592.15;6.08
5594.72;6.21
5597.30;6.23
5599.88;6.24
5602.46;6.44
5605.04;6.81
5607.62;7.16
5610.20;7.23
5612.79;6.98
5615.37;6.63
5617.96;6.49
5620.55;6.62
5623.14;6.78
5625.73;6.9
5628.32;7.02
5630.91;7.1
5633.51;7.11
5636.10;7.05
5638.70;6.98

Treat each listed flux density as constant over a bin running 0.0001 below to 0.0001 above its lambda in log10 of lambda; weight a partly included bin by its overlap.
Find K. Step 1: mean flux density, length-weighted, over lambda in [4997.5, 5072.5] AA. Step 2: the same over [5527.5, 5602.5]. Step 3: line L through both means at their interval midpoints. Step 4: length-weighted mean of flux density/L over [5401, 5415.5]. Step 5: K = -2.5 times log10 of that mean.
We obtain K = 0.07 mag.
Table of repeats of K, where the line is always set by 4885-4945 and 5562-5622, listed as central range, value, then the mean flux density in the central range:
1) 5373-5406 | 0.01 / 5.94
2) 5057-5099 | 0.27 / 4.06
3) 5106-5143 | 0.34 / 3.89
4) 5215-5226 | 0.11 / 5.05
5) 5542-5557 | -0.09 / 6.95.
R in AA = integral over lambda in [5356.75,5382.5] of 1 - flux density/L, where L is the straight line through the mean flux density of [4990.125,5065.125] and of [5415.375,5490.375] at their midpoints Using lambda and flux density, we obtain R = -1.1 AA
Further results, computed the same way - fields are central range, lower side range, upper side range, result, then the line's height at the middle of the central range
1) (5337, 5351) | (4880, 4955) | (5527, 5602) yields 0.7 AA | 5.99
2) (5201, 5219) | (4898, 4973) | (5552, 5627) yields 5.0 AA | 5.61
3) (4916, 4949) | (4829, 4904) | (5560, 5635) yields 0.8 AA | 4.95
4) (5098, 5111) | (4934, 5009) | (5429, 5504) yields 3.2 AA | 5.14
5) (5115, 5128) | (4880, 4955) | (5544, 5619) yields 3.5 AA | 5.4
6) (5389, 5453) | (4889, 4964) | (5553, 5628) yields 2.6 AA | 6.14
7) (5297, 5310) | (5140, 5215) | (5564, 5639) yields -3.8 AA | 4.47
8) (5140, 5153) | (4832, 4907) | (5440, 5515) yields 4.2 AA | 5.5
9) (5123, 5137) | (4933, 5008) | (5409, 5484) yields 3.9 AA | 5.22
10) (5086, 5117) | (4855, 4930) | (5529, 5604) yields 7.4 AA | 5.31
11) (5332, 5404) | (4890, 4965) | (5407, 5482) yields 0.3 AA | 5.95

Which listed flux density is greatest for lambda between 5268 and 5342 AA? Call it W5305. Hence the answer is 6.41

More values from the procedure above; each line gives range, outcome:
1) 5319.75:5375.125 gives 6.49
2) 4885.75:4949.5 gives 5.39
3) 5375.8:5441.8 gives 6.47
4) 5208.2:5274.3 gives 5.82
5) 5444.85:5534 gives 6.81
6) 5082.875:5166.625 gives 4.3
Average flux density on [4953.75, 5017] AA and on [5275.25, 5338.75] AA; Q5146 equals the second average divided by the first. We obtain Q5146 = 1.26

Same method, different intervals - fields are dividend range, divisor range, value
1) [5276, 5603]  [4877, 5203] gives 1.45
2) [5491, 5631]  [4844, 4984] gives 1.37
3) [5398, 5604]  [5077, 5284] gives 1.50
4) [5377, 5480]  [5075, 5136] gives 1.54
